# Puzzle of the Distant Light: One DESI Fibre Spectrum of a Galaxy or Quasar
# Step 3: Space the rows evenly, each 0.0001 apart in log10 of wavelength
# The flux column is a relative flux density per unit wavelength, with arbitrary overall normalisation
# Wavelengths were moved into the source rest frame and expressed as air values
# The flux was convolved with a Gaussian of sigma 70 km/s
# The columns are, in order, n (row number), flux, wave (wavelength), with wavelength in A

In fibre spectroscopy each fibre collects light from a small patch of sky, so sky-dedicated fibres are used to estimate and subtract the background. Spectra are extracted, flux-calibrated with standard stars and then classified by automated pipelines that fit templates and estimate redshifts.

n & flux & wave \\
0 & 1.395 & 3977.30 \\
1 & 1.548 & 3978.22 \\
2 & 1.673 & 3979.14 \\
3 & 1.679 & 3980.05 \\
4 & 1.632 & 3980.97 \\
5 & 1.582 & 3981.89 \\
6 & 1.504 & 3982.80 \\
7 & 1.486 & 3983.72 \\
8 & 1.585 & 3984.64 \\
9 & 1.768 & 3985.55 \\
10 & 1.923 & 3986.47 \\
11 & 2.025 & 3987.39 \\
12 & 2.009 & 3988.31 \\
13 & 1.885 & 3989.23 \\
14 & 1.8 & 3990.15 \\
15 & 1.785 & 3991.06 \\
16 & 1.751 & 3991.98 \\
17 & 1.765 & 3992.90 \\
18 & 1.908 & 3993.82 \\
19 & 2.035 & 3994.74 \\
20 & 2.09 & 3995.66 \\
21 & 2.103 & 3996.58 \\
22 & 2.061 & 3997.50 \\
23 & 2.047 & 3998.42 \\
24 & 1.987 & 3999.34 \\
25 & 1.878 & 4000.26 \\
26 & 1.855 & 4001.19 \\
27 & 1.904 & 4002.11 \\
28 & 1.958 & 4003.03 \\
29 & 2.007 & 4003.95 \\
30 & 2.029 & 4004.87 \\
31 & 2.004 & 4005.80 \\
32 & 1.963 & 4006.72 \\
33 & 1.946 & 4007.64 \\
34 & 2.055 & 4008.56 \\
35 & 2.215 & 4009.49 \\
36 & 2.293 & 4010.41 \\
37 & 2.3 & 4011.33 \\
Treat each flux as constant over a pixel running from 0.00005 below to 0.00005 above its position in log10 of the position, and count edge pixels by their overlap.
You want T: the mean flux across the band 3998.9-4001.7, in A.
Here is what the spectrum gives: 1.9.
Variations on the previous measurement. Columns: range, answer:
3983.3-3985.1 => 1.54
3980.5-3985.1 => 1.56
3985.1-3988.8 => 1.93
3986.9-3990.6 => 1.93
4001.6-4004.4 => 1.96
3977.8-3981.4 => 1.63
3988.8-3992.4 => 1.81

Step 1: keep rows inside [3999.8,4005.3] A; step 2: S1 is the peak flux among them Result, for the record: 2.029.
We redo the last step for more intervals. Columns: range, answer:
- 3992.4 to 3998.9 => 2.103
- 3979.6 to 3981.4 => 1.679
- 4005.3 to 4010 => 2.215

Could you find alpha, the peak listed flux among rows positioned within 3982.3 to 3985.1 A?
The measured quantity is 1.585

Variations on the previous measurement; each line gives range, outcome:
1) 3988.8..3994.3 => 1.908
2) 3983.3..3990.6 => 2.025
